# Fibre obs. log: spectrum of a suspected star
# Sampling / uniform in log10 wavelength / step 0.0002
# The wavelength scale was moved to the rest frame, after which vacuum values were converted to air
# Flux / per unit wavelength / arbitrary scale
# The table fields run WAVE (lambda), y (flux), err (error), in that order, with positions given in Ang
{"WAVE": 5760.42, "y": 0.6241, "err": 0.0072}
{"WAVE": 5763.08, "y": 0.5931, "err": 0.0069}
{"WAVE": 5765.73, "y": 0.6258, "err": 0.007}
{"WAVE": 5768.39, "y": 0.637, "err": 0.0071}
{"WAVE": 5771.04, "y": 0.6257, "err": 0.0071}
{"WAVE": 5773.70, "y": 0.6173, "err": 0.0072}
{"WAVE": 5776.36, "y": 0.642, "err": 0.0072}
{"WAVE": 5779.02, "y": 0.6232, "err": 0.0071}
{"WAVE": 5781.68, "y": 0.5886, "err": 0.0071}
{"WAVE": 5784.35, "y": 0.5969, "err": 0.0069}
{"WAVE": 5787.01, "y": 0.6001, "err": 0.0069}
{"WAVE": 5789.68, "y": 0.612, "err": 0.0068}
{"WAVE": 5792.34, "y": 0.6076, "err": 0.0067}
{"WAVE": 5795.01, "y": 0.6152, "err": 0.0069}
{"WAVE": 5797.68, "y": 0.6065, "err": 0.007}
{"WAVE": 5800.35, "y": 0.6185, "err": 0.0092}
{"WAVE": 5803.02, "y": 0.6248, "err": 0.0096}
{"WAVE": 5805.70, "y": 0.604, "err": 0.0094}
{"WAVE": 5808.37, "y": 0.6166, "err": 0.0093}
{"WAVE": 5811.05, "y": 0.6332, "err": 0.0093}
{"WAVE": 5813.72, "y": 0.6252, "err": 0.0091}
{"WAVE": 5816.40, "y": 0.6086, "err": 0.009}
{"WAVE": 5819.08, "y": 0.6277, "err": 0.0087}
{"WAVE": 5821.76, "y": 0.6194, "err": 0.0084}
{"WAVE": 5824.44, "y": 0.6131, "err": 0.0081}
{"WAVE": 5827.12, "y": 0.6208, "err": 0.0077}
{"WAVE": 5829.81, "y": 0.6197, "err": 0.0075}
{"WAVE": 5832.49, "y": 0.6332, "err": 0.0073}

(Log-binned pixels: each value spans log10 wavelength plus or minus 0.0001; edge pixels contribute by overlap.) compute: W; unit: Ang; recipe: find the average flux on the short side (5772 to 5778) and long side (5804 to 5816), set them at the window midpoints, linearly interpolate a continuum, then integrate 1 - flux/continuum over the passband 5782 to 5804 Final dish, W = 0.5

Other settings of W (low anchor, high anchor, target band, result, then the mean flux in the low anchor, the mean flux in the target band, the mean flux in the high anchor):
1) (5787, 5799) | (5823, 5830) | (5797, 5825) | -0.2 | 0.609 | 0.618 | 0.617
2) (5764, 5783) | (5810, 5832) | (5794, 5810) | 0.2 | 0.622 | 0.614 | 0.622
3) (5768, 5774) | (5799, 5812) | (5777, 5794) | 0.5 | 0.627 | 0.606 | 0.619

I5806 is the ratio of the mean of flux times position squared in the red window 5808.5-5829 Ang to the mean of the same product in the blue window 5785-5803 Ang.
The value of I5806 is 1.03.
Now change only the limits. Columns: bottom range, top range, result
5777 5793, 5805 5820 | 1.03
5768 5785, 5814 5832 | 1.02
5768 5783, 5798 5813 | 1.01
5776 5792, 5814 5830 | 1.03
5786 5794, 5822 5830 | 1.03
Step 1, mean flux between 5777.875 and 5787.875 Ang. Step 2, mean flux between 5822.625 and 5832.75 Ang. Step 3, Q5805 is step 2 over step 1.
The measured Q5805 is 1.03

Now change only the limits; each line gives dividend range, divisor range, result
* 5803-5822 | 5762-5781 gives 0.99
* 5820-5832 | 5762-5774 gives 1.00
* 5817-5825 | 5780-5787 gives 1.04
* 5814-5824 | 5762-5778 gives 0.99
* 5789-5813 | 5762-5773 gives 0.99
